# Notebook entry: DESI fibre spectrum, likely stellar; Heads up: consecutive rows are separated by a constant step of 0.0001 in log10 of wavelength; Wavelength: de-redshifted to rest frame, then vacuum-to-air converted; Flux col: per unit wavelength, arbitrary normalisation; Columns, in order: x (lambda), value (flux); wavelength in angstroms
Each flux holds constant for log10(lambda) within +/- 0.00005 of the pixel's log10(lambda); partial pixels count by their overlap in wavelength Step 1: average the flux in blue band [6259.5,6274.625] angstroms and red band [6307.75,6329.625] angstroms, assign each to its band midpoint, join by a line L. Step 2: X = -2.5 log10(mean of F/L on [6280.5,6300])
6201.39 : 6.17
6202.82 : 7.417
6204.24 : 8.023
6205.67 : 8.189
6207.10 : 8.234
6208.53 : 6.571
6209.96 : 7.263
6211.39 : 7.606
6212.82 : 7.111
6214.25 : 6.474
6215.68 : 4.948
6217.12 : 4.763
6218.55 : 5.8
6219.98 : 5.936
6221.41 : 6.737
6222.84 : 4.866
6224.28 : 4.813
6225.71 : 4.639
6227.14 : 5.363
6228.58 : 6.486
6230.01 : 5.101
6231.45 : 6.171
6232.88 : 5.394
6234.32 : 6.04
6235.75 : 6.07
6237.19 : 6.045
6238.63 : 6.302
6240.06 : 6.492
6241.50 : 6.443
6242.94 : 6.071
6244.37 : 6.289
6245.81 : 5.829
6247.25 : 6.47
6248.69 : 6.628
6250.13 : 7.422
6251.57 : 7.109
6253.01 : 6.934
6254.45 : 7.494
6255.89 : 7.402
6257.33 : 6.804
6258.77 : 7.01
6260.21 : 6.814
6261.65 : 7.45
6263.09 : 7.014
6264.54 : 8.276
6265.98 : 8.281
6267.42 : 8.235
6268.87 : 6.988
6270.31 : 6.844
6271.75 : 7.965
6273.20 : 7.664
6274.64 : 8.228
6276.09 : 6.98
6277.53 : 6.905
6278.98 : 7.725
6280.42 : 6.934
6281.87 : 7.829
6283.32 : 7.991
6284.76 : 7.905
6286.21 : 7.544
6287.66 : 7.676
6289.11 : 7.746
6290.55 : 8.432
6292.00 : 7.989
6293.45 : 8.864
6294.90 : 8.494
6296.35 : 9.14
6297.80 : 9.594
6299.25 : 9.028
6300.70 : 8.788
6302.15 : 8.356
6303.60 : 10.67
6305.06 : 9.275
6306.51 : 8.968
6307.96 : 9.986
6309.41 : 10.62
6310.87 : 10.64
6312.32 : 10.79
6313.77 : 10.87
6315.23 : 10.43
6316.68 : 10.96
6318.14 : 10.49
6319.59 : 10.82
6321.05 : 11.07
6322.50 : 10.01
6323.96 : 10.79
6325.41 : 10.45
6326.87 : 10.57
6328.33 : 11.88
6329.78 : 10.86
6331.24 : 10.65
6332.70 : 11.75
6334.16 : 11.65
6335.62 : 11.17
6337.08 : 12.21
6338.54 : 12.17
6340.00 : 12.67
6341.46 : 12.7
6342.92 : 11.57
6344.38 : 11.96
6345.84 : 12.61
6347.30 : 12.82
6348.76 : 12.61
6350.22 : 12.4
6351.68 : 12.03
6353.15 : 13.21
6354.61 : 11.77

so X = 0.09 mag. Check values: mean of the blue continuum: 7.59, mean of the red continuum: 10.7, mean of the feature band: 8.28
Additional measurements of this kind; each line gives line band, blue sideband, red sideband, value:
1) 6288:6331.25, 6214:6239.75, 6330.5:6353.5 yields 0.05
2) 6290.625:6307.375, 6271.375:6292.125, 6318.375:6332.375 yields -0.01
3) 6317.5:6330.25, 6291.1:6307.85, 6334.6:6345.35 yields 0.01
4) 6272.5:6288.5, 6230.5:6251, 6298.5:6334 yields 0.11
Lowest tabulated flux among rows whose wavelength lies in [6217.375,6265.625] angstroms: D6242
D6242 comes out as 4.639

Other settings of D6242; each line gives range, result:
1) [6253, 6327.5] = 6.804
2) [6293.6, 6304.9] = 8.356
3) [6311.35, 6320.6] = 10.43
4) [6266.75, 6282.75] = 6.844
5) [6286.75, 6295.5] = 7.676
